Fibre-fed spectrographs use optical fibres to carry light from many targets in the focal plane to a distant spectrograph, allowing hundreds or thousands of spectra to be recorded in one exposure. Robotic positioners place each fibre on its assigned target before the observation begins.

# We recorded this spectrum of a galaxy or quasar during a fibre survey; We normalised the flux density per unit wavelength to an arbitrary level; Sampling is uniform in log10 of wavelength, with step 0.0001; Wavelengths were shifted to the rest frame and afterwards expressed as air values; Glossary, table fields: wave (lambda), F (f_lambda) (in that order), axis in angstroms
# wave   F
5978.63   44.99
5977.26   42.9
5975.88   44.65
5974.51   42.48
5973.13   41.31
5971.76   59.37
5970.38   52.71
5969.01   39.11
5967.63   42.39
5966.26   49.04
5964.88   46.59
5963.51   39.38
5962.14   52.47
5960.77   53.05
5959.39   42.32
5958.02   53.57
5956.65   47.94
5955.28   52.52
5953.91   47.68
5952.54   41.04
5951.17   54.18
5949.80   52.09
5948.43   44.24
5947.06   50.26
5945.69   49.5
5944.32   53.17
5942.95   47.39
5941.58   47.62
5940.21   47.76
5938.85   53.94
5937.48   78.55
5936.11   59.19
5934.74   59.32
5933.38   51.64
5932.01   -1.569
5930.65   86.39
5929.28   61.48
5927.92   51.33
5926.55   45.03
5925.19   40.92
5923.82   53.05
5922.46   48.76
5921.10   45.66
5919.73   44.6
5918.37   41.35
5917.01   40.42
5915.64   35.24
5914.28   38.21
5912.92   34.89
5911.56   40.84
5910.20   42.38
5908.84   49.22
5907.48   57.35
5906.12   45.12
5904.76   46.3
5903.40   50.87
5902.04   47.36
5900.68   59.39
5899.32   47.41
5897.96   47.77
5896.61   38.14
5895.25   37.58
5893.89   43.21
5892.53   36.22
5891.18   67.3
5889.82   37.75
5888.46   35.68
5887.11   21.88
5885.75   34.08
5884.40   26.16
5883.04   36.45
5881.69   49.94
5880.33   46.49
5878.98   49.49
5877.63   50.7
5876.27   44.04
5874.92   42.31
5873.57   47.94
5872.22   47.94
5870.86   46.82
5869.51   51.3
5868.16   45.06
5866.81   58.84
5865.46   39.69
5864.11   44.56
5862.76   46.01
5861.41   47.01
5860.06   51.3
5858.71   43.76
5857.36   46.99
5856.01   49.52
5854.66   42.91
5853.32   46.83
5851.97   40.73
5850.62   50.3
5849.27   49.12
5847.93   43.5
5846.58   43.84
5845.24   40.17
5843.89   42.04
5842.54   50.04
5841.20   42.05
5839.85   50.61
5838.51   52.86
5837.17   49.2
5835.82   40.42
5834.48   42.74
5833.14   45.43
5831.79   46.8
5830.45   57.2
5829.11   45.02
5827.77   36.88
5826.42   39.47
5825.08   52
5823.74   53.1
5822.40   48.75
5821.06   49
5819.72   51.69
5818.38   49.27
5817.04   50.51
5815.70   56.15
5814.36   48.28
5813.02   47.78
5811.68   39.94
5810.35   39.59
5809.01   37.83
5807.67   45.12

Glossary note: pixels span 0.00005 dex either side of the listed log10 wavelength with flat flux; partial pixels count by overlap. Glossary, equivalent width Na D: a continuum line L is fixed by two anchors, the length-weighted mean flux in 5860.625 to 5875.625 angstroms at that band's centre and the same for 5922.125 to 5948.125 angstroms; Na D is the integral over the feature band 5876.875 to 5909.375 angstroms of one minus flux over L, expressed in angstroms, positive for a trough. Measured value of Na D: 3.07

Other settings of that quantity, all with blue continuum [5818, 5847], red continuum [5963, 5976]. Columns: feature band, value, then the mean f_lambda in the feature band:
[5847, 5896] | 2.2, 44.4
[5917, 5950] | -3.0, 50.3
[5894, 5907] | -0.1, 46.7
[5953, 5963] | -0.8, 49.6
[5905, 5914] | 0.3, 44.8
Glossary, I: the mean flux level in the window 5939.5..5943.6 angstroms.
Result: 47.7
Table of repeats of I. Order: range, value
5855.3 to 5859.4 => 46.7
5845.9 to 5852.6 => 45.5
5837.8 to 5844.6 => 47.5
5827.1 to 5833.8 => 46.3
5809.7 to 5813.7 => 42.5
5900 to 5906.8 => 49.8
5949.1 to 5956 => 49.5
